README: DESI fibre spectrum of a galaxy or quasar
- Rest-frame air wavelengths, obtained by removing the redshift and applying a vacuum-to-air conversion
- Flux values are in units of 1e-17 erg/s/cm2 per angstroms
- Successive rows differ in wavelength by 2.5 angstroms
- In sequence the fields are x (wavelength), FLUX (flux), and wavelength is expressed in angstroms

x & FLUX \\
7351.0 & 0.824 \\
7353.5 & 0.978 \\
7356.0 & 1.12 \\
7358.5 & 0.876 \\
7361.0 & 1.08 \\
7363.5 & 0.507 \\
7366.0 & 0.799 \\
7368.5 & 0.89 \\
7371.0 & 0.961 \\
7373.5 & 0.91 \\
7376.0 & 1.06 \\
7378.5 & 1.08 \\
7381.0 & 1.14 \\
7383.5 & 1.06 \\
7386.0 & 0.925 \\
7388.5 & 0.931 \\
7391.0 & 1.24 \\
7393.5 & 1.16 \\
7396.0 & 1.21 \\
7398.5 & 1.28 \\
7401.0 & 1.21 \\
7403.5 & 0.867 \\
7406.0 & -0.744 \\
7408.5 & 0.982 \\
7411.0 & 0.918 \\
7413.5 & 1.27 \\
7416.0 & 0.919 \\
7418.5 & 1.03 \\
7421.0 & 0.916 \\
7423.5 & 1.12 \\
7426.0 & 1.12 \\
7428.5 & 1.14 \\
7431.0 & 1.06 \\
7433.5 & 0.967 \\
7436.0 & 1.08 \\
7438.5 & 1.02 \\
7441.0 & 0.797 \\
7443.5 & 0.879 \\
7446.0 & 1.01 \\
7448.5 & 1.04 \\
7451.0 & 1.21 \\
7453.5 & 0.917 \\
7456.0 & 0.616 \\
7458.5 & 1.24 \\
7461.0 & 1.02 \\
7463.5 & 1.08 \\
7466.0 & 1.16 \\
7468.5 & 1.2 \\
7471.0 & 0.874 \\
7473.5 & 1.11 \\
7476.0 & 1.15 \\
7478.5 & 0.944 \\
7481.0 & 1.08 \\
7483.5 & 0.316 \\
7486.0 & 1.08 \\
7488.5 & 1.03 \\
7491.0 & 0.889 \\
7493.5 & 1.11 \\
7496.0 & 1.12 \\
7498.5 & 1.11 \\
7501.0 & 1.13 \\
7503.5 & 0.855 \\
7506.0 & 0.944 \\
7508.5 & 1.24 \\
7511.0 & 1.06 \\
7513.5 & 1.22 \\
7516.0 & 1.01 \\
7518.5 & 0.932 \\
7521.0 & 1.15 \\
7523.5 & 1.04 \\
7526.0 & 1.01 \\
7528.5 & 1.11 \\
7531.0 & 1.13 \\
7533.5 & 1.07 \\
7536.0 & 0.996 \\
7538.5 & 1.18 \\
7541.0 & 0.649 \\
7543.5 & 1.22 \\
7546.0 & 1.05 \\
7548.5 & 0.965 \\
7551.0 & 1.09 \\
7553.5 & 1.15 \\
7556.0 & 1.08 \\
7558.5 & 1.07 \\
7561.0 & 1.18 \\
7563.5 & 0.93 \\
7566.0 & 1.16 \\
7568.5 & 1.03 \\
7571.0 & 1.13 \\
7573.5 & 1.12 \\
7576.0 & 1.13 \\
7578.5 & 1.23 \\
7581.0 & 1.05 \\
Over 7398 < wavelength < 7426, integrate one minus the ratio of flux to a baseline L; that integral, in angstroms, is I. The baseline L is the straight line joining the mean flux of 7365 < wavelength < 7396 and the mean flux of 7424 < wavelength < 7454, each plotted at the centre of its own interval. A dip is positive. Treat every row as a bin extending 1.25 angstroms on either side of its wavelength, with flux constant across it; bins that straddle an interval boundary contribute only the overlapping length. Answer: 3.7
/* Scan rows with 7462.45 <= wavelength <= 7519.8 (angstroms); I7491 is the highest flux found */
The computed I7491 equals 1.24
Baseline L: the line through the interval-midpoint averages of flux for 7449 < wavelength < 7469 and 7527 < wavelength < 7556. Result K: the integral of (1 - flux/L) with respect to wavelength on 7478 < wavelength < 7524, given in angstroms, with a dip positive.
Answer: 1.7 angstroms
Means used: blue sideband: 1.05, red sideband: 1.06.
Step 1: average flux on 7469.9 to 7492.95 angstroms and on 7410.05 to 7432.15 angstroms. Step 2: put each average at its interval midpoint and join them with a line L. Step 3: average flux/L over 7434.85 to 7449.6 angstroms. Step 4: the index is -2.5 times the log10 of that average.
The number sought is 0.05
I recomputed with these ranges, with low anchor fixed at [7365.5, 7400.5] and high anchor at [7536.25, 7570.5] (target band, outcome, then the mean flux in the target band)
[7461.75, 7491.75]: 1.7 angstroms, 0.995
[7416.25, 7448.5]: 1.4 angstroms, 1.01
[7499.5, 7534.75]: -0.3 angstroms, 1.06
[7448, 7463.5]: 0.7 angstroms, 1.01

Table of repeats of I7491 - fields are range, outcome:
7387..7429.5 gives 1.28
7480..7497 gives 1.12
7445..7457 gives 1.21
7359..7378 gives 1.08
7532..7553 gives 1.22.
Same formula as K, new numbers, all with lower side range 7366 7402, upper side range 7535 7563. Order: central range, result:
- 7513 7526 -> 0.0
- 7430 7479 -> 1.9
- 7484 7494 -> 0.9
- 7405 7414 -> 4.0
